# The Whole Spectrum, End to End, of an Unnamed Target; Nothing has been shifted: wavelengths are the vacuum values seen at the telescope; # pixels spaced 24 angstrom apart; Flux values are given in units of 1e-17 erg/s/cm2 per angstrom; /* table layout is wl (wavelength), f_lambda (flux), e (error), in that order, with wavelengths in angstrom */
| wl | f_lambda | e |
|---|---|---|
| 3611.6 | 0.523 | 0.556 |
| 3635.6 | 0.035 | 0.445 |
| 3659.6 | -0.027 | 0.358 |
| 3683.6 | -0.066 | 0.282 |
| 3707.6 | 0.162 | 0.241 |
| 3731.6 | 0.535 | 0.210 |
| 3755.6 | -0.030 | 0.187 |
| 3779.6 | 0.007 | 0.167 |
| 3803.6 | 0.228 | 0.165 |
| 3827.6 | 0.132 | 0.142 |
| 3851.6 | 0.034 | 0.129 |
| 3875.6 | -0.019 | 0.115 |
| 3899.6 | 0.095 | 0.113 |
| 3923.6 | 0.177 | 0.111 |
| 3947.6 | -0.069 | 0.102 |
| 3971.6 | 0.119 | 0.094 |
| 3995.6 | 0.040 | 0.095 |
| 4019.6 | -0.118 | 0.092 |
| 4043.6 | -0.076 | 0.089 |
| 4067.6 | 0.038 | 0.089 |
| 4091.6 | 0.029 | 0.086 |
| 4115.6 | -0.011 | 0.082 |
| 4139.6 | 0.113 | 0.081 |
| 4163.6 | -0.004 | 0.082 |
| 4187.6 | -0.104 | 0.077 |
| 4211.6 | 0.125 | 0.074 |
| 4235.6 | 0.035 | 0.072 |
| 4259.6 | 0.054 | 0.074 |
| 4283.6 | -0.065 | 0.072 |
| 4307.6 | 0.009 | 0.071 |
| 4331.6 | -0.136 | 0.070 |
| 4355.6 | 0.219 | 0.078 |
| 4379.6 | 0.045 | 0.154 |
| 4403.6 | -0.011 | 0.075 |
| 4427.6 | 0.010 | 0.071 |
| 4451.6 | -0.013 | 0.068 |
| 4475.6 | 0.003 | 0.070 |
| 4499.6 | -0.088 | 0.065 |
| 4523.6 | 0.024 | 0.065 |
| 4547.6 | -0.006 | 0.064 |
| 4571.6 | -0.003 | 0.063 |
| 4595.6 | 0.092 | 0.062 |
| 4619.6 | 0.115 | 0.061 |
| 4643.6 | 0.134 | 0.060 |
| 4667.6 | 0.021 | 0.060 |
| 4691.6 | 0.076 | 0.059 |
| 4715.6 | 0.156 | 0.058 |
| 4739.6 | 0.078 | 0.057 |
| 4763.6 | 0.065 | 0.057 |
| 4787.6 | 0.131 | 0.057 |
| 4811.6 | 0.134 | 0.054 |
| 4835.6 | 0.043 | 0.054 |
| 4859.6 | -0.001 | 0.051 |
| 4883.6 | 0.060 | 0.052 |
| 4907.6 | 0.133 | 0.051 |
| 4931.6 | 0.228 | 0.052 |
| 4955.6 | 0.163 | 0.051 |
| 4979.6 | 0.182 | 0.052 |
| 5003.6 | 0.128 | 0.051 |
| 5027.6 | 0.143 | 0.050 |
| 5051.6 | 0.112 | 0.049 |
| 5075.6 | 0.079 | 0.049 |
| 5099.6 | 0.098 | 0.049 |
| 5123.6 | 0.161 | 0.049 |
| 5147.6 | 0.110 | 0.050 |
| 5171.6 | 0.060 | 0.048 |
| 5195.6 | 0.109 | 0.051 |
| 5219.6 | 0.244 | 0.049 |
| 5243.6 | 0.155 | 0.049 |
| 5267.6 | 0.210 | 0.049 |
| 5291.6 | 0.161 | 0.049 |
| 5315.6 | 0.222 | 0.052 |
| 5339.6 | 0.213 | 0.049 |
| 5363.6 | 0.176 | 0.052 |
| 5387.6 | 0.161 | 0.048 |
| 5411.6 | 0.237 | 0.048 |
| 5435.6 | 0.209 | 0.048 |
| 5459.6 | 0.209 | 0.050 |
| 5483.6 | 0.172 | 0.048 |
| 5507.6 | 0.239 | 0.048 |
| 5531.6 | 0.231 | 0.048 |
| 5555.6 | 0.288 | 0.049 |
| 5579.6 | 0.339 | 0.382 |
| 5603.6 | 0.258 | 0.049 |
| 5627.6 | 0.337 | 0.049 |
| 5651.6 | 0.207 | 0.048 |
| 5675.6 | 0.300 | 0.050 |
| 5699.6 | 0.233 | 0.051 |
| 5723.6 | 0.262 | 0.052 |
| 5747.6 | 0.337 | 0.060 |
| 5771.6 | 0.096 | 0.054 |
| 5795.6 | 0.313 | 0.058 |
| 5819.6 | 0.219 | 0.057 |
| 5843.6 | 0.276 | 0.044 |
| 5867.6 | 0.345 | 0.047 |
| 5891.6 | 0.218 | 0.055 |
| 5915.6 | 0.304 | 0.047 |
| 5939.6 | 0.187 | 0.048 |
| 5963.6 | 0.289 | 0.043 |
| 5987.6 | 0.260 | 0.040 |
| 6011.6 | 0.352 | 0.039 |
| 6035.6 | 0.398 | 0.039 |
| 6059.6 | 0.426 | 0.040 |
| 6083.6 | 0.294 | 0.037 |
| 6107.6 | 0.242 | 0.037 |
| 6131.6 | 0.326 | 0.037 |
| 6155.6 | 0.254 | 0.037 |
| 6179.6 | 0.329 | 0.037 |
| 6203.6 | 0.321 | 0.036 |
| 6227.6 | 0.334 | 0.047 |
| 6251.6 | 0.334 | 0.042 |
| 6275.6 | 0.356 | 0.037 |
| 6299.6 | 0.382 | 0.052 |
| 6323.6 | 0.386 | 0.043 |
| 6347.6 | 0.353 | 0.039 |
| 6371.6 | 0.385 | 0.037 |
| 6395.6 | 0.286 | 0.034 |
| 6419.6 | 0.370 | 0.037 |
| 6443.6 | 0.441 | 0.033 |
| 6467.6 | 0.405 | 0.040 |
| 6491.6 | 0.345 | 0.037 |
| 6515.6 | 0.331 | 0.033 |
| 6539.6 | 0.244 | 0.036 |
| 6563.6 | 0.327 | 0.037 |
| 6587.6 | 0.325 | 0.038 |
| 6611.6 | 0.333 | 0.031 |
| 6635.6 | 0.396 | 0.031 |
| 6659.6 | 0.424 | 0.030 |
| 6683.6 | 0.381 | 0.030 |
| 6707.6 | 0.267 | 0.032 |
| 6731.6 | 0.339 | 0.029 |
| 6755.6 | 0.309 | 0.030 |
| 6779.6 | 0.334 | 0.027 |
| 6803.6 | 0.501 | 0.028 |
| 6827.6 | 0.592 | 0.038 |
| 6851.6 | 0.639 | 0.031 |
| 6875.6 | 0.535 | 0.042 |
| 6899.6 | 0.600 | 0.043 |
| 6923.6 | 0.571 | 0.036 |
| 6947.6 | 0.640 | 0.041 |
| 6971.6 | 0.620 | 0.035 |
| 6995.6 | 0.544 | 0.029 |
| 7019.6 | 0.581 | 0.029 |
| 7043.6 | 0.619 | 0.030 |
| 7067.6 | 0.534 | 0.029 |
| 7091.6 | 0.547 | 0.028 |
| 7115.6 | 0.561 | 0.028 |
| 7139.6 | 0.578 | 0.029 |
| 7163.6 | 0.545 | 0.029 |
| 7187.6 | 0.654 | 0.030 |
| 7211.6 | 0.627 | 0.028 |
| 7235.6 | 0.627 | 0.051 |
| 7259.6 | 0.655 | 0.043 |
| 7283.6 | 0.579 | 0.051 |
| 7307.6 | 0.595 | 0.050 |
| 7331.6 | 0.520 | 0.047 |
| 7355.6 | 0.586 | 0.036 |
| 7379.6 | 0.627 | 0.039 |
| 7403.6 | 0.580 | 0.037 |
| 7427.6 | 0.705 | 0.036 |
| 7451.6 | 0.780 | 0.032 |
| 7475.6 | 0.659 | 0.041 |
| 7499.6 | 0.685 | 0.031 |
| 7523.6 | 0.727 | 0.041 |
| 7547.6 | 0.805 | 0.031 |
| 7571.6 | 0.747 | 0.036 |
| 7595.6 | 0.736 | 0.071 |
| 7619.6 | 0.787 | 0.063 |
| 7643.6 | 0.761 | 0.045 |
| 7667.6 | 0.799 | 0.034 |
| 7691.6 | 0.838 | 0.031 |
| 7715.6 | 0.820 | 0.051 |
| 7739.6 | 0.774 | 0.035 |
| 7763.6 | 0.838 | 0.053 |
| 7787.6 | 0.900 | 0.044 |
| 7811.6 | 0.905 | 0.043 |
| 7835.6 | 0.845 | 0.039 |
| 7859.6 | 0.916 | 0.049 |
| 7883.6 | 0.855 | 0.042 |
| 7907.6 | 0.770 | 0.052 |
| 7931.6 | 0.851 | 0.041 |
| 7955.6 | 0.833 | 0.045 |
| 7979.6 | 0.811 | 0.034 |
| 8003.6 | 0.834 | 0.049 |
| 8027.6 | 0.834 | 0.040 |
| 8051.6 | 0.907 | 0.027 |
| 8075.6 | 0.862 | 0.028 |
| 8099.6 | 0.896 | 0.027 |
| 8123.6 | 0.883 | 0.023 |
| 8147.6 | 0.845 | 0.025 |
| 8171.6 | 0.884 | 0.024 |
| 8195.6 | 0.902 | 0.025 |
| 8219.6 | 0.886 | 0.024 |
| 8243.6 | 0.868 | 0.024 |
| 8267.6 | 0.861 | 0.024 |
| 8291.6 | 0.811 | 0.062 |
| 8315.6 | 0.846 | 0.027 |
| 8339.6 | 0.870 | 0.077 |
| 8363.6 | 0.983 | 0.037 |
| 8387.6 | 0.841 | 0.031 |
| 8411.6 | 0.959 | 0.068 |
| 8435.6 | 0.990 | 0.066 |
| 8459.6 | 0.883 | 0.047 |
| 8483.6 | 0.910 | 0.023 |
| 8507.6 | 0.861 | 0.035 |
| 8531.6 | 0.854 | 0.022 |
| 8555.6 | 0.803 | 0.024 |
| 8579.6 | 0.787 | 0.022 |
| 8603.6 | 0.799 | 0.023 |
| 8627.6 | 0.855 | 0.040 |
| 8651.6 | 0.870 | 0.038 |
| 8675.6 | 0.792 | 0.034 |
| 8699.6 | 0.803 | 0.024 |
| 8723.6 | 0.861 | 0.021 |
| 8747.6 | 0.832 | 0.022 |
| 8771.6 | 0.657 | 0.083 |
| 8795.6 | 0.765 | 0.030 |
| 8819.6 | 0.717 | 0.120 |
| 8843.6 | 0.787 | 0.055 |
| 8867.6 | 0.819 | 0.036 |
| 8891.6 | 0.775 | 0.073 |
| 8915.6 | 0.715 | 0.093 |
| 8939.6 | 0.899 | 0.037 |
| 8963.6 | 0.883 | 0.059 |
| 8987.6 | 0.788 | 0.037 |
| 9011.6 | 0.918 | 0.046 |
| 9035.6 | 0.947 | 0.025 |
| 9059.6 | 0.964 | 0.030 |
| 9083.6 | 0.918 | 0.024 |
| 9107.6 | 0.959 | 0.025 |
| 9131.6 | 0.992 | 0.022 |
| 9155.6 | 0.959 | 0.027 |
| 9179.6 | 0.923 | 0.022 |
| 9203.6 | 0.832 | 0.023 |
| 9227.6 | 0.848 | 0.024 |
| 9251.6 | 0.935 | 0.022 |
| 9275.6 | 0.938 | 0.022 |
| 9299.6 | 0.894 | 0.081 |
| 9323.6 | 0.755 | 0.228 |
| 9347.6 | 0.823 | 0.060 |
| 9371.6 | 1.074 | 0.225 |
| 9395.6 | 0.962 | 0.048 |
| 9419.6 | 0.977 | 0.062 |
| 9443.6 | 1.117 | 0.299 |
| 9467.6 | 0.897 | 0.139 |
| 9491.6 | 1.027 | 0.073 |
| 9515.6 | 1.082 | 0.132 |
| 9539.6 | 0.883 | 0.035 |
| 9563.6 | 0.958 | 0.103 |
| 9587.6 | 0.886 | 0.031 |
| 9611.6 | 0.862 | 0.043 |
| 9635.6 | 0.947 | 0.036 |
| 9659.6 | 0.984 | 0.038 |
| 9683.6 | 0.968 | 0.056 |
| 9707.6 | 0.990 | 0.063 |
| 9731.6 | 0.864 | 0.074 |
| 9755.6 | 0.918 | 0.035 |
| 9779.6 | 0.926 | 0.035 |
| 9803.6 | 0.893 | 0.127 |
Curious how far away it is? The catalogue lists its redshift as 0.706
